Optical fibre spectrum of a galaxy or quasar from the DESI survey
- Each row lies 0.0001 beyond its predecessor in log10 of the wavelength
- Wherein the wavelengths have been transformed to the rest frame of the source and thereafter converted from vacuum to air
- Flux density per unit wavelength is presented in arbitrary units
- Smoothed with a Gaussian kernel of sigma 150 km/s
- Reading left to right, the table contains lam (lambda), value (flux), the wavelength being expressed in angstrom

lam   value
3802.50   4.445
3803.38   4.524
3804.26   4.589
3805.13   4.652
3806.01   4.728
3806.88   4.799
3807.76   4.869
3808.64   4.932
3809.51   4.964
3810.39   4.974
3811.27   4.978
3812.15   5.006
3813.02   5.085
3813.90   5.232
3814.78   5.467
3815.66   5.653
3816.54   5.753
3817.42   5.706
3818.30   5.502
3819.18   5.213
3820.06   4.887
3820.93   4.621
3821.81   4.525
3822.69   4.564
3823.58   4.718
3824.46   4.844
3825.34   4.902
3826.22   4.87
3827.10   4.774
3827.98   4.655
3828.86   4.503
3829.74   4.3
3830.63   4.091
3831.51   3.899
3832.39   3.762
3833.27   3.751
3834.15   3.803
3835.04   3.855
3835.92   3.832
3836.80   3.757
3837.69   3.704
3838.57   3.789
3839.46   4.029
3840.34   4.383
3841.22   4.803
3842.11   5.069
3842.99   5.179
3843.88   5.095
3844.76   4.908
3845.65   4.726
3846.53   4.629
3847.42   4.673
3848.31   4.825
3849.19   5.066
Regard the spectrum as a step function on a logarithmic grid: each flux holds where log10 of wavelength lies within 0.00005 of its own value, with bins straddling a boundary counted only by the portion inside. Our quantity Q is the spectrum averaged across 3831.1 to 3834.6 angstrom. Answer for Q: 3.8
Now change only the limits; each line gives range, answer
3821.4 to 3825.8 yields 4.7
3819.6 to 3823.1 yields 4.67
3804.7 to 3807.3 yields 4.73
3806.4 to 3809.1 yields 4.88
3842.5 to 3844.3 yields 5.13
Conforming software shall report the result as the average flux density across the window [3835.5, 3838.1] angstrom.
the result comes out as 3.76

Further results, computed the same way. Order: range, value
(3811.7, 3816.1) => 5.29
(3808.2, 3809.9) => 4.96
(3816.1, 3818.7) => 5.65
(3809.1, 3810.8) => 4.96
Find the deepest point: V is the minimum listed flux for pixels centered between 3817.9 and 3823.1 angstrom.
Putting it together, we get 4.525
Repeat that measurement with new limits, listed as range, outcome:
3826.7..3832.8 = 3.762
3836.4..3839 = 3.704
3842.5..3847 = 4.629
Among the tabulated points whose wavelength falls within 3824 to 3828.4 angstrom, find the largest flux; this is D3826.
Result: 4.902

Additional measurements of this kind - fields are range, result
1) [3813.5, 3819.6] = 5.753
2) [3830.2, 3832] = 4.091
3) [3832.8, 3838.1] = 3.855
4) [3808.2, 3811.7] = 4.978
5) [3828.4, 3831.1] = 4.503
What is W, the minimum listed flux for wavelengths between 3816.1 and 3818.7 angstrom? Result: 5.502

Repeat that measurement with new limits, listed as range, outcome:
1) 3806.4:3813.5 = 4.799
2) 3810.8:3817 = 4.978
